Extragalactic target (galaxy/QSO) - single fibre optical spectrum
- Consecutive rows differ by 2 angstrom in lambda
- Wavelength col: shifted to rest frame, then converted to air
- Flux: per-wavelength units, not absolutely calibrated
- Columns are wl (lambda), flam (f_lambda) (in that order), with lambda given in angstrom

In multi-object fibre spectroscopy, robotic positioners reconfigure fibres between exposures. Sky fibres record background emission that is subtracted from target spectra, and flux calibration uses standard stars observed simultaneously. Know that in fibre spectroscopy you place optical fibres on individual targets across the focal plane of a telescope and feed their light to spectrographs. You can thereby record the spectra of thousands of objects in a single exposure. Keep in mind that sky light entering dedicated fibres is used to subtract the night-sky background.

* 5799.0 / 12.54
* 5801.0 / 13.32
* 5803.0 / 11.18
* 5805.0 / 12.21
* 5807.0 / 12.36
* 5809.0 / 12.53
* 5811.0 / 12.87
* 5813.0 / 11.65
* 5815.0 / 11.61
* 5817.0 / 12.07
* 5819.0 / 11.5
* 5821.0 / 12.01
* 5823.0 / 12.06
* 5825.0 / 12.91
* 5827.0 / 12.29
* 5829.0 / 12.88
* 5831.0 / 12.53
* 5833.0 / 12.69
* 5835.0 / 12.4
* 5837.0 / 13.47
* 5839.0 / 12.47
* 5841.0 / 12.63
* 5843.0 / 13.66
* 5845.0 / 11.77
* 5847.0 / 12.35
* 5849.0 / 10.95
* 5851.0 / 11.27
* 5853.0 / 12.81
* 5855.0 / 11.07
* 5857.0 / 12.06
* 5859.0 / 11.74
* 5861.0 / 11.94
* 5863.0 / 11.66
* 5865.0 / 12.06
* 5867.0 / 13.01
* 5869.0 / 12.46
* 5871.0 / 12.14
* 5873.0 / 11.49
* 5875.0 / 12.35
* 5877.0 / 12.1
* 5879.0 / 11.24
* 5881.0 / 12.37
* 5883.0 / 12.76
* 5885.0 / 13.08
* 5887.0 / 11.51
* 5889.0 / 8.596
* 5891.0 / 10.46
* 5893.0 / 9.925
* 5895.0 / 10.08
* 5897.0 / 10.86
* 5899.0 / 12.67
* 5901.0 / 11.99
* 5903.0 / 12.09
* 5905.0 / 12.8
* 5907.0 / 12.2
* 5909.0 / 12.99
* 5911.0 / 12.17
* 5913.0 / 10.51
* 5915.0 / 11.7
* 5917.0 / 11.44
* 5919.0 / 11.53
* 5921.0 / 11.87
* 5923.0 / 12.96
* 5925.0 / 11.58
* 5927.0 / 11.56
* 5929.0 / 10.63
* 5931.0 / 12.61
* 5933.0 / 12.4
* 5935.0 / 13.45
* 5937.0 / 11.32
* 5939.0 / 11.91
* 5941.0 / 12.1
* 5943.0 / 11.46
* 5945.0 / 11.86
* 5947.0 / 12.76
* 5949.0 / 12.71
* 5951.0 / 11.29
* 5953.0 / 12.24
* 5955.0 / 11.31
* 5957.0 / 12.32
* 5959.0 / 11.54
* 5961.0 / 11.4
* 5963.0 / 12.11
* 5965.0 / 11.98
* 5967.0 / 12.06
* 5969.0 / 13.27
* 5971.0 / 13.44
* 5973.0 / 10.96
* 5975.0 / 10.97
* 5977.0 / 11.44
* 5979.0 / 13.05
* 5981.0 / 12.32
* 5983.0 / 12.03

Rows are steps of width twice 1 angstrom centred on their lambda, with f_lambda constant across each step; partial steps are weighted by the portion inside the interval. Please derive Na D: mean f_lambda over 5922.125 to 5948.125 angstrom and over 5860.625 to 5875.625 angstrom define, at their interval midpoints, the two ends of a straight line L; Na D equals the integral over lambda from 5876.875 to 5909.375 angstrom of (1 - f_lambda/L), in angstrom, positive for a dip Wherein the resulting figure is 1.4 angstrom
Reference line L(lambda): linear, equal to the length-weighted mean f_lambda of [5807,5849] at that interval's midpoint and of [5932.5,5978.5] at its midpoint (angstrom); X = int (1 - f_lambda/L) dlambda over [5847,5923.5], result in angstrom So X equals 2.9 angstrom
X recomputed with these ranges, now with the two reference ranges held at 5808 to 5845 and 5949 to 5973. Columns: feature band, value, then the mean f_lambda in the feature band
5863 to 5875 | 0.12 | 12.2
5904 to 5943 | 0.63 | 12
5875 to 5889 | 0.40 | 11.9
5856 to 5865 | 0.34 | 11.9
